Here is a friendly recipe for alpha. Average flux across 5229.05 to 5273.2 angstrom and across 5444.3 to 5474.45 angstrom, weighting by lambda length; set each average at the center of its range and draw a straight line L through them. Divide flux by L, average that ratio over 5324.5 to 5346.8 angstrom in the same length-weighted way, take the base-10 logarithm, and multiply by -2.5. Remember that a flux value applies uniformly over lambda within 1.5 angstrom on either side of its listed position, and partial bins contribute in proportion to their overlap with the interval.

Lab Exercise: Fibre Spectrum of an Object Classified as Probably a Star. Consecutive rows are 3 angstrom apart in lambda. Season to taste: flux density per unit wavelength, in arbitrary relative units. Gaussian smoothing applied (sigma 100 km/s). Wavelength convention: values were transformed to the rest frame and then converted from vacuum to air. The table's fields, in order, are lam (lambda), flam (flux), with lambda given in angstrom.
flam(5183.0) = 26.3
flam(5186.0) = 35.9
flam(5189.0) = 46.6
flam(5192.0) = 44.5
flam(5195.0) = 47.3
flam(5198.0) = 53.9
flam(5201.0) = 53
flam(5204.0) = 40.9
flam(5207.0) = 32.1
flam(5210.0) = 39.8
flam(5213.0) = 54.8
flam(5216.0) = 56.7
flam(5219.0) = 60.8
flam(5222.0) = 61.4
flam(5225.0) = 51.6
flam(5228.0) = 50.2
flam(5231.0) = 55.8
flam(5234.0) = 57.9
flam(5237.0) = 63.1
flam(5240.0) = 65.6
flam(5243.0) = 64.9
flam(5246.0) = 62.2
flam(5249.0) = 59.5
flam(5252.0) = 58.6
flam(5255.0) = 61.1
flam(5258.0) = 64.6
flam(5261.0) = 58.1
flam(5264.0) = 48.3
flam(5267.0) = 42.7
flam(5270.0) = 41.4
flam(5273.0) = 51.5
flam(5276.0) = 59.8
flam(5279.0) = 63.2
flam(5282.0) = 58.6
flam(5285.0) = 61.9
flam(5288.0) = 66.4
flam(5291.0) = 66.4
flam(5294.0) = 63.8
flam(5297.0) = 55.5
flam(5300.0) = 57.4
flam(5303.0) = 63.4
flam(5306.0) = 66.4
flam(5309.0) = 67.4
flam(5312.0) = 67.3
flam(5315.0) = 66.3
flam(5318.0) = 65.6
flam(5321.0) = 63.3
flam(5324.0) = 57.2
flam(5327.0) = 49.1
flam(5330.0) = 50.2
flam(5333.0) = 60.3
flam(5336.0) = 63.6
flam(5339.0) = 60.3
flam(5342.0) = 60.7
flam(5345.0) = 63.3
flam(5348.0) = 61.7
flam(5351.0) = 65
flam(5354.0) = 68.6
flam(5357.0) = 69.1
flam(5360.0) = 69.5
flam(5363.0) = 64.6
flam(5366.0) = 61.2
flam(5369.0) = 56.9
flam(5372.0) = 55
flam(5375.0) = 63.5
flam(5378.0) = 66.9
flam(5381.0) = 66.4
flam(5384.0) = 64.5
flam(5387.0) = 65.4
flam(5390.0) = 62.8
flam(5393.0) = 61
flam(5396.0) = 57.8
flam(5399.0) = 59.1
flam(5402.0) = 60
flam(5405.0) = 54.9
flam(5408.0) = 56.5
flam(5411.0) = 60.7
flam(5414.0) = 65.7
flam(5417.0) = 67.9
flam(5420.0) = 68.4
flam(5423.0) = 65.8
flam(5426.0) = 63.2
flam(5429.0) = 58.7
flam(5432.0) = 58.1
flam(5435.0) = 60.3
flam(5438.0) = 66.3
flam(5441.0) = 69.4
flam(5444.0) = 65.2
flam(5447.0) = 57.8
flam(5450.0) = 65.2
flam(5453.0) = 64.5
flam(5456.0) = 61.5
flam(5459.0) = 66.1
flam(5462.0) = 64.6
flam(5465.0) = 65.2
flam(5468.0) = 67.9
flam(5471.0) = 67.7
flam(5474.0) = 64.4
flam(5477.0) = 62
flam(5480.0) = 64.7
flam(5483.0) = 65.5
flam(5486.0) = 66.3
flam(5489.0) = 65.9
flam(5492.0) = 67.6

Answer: 0.04 mag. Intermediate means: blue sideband 57.1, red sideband 64.5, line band 58.2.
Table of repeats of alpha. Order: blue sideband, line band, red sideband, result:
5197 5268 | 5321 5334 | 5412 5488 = 0.08 mag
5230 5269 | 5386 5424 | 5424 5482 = 0.01 mag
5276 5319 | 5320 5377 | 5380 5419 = 0.02 mag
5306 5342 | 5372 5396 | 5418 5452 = -0.02 mag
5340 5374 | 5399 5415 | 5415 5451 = 0.08 mag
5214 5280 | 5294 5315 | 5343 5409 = -0.06 mag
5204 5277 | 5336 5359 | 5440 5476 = -0.08 mag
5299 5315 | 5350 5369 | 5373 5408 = -0.05 mag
